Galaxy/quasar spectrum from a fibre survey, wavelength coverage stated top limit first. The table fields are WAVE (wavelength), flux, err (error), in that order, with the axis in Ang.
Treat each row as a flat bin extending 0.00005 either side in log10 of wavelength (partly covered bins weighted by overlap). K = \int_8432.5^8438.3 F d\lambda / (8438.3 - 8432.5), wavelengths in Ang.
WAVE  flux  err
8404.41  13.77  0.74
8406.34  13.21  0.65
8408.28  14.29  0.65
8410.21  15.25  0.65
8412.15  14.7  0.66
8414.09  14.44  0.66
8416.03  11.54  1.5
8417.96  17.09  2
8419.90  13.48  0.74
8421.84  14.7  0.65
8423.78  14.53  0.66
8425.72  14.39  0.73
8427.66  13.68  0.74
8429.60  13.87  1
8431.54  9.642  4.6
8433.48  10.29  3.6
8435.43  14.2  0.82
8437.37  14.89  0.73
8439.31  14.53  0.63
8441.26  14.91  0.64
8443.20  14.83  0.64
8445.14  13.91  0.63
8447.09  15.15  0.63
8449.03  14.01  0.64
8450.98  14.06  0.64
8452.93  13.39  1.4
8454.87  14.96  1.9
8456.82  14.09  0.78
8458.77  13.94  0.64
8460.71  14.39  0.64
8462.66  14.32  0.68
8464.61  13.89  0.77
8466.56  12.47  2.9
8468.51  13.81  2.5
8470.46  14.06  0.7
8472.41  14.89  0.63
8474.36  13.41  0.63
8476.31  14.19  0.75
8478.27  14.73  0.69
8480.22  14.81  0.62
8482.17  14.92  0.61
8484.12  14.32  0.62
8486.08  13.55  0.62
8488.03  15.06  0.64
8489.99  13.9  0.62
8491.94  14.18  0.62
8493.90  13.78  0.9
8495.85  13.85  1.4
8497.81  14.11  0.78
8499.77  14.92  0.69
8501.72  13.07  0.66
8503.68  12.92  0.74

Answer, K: 13.1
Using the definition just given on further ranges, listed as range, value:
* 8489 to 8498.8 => 14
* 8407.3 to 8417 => 14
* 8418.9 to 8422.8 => 14.1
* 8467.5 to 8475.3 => 14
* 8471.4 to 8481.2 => 14.4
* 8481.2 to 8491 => 14.4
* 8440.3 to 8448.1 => 14.7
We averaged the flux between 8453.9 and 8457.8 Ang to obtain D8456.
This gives 14.5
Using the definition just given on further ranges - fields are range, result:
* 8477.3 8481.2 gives 14.8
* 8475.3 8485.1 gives 14.6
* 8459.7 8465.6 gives 14.2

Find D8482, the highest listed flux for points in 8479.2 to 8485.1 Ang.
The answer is 14.92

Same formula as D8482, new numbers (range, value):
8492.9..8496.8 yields 13.85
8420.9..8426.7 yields 14.7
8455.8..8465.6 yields 14.39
